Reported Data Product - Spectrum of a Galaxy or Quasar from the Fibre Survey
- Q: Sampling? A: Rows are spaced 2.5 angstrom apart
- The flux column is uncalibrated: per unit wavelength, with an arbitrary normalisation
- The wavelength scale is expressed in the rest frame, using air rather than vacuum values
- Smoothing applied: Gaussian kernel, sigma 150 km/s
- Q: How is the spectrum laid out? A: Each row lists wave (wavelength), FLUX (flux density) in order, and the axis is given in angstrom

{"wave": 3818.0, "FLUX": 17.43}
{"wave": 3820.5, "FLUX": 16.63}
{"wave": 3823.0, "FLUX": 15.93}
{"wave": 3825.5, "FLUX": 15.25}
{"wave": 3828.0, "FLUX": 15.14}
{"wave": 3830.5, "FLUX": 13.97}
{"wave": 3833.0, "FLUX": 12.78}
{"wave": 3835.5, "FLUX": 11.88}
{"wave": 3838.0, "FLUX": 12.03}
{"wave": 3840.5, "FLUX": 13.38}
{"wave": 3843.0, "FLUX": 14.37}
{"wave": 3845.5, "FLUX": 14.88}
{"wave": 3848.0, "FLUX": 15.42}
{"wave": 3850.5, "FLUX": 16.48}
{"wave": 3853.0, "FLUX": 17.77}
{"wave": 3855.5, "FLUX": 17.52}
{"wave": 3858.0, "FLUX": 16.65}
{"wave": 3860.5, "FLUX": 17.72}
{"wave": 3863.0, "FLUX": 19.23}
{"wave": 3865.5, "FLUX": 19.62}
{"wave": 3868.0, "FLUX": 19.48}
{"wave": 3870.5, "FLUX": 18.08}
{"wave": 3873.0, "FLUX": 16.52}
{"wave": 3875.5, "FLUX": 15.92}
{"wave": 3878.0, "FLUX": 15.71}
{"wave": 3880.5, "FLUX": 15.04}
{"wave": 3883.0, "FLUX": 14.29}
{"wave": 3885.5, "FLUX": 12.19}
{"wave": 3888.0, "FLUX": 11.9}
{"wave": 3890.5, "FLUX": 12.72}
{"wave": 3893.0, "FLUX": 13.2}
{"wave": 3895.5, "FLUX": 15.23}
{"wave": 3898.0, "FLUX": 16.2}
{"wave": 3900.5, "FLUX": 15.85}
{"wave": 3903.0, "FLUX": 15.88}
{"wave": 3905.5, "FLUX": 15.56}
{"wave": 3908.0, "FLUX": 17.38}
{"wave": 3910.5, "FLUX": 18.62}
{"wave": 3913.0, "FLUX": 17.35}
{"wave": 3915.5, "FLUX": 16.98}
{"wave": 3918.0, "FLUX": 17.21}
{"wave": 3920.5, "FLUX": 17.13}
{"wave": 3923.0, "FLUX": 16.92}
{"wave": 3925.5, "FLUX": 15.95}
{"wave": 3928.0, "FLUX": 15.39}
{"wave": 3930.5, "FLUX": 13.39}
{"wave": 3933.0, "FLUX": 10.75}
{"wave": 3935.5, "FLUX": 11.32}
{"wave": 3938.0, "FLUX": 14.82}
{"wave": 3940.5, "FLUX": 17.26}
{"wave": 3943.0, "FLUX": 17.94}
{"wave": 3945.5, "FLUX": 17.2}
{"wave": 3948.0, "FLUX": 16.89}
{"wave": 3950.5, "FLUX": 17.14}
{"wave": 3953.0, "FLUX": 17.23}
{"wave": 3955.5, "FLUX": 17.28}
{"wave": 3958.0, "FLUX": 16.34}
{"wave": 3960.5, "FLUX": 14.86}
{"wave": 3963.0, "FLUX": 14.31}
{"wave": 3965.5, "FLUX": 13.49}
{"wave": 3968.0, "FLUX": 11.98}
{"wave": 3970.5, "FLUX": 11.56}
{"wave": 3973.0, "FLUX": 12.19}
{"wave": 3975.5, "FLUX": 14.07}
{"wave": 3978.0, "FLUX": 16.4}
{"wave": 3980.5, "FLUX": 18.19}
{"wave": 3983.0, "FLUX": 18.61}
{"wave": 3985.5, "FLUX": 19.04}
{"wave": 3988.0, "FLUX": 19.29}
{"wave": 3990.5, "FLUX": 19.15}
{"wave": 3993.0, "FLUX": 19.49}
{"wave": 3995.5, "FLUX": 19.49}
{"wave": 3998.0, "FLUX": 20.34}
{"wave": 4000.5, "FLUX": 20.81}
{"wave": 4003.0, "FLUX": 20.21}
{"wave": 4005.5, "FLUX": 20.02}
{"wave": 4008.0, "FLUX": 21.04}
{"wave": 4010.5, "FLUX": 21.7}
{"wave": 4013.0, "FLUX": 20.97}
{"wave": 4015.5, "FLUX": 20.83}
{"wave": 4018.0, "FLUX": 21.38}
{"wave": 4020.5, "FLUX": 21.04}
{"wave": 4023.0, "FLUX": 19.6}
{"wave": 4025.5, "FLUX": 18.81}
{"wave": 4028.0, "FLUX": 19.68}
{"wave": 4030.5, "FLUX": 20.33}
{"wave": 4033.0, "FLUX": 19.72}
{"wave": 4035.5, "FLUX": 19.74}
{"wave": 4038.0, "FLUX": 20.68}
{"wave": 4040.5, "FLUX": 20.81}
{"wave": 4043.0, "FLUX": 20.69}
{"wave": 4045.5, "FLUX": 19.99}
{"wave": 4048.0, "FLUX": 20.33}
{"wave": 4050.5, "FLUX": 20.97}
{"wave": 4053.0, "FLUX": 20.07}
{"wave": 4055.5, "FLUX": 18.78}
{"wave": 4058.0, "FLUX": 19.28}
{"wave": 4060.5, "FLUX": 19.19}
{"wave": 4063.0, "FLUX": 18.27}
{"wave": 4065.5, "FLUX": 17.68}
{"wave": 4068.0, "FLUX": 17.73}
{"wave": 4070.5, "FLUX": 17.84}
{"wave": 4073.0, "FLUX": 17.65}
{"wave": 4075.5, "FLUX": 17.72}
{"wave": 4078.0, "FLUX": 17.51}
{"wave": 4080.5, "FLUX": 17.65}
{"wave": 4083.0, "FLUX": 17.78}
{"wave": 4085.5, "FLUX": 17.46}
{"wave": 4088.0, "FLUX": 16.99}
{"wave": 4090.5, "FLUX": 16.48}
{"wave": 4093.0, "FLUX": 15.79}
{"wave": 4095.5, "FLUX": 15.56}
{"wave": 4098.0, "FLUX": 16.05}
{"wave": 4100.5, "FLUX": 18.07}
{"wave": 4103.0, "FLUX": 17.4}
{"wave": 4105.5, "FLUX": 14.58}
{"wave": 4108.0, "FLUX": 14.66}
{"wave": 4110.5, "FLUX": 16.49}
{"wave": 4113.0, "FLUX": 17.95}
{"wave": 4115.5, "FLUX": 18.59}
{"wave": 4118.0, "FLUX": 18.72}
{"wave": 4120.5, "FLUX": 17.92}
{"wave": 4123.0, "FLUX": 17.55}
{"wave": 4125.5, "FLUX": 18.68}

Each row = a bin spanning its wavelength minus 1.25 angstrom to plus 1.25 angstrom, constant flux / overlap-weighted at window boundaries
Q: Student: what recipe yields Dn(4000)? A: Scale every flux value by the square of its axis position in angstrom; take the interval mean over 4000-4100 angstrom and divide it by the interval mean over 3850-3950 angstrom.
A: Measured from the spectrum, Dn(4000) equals 1.3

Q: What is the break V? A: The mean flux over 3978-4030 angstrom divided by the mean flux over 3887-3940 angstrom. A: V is 1.30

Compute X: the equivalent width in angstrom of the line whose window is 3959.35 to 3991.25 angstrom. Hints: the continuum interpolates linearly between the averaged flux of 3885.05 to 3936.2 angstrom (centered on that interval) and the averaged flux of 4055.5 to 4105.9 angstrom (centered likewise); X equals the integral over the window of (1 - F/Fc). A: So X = 1.0 angstrom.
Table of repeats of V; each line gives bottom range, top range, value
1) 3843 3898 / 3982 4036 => 1.26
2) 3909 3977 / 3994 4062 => 1.31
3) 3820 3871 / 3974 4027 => 1.23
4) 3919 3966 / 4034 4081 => 1.22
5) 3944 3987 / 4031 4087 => 1.21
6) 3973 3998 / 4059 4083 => 1.00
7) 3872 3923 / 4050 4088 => 1.17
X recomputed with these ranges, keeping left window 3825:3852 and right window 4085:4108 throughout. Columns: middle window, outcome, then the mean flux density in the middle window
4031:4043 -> -3.4 angstrom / 20.3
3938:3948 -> -1.3 angstrom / 17.1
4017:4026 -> -2.6 angstrom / 20.3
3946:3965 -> -1.3 angstrom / 16.2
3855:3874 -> -5.0 angstrom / 18.1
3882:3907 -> 0.5 angstrom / 14.3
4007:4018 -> -3.9 angstrom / 21.2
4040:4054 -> -4.0 angstrom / 20.5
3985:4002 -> -4.6 angstrom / 19.7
